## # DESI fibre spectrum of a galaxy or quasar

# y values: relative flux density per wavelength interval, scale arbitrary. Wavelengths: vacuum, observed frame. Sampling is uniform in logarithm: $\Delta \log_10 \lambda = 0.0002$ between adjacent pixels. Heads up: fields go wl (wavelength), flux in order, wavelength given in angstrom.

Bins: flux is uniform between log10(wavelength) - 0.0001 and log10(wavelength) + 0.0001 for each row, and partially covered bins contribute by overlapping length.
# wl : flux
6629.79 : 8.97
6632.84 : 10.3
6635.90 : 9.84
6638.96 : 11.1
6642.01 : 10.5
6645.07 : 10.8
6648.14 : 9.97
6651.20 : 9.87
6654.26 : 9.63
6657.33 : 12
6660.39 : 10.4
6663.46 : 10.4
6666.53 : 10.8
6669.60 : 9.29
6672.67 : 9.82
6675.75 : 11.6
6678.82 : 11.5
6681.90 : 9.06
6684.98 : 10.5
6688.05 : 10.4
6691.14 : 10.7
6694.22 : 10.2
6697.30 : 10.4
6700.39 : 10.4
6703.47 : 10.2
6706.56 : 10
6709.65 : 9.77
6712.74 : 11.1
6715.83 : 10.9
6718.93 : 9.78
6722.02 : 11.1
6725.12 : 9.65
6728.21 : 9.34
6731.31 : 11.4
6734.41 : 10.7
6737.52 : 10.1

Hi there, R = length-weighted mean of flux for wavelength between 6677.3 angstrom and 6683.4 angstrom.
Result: 10.3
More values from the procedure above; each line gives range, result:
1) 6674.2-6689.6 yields 10.6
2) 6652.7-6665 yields 10.6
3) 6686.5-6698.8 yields 10.4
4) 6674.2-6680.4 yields 11.5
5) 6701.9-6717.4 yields 10.4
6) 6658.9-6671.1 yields 10.2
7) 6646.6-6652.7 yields 9.91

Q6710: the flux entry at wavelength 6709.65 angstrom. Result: 9.77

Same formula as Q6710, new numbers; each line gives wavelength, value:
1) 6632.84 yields 10.3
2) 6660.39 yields 10.4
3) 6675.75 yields 11.6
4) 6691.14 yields 10.7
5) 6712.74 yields 11.1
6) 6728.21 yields 9.34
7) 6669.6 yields 9.29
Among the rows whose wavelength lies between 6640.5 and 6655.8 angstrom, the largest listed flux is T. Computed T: 10.8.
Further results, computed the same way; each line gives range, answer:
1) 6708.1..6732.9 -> 11.4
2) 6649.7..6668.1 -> 12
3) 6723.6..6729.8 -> 9.65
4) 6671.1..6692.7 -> 11.6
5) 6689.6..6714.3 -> 11.1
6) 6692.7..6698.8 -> 10.4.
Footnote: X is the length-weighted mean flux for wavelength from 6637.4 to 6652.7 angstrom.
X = 10.4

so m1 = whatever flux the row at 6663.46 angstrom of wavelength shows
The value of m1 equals 10.4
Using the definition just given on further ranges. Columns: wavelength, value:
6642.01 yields 10.5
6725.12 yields 9.65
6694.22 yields 10.2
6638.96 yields 11.1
